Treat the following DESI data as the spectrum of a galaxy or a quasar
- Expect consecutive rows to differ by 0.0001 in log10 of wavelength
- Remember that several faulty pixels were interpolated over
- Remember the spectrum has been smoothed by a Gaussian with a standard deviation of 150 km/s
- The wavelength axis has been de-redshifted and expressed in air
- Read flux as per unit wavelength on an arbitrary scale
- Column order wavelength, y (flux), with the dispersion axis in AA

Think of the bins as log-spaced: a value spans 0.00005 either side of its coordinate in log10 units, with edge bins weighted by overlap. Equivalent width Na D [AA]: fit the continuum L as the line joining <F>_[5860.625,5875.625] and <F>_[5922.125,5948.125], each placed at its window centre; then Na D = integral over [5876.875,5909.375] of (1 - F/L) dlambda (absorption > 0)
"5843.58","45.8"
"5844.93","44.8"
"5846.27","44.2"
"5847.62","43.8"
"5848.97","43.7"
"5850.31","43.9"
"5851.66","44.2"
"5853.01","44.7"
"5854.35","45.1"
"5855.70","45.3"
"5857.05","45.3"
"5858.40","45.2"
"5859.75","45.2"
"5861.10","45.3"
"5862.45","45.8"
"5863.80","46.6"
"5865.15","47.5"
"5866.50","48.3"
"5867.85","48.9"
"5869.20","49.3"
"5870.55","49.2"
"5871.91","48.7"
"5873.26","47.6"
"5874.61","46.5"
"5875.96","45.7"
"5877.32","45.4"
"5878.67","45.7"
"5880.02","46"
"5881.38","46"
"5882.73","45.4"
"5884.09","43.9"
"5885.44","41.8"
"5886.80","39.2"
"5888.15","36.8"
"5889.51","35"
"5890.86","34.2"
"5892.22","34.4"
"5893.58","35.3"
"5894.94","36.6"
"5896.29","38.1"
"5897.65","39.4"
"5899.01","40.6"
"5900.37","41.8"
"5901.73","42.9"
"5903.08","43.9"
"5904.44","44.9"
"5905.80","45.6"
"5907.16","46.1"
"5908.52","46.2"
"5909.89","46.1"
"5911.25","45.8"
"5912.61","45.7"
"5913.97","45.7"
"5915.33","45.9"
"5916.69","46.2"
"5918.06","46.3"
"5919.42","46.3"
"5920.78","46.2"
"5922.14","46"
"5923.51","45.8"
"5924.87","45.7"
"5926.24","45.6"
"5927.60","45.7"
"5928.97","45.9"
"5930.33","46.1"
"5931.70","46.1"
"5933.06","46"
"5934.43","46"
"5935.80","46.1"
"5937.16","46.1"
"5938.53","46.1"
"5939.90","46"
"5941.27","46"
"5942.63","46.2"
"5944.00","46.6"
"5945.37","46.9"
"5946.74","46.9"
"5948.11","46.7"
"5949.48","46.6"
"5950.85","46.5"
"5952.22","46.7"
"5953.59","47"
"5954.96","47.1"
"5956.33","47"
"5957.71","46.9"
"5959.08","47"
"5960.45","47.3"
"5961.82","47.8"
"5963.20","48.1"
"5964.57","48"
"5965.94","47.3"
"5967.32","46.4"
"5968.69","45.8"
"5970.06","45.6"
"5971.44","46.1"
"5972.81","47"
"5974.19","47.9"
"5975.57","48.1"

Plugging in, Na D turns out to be 3.9 AA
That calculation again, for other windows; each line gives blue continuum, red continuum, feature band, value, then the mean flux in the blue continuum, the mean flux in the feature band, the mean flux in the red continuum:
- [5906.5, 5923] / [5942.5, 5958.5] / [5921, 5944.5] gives 0.2 AA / 46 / 46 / 46.8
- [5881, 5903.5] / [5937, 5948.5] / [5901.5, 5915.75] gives -1.2 AA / 39.6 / 45.4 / 46.4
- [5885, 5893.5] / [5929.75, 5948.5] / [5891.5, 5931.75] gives -2.8 AA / 36.6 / 43.9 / 46.3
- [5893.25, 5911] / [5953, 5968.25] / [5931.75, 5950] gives -0.3 AA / 42.3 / 46.3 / 47.2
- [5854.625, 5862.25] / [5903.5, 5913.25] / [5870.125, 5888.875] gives 0.3 AA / 45.2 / 44.8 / 45.7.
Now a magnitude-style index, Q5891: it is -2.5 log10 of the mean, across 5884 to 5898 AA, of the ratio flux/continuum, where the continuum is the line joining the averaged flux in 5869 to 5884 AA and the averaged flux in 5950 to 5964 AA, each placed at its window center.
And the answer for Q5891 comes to 0.24 mag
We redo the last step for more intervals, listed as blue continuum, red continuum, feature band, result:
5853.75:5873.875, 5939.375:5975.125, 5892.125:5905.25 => 0.17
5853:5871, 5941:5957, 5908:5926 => 0.02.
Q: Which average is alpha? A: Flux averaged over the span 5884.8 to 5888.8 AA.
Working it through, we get 39.3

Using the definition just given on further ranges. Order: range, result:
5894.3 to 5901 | 39.3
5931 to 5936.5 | 46.1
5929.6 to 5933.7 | 46.1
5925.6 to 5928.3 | 45.6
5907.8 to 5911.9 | 45.9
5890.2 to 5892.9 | 34.2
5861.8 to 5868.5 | 47.4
